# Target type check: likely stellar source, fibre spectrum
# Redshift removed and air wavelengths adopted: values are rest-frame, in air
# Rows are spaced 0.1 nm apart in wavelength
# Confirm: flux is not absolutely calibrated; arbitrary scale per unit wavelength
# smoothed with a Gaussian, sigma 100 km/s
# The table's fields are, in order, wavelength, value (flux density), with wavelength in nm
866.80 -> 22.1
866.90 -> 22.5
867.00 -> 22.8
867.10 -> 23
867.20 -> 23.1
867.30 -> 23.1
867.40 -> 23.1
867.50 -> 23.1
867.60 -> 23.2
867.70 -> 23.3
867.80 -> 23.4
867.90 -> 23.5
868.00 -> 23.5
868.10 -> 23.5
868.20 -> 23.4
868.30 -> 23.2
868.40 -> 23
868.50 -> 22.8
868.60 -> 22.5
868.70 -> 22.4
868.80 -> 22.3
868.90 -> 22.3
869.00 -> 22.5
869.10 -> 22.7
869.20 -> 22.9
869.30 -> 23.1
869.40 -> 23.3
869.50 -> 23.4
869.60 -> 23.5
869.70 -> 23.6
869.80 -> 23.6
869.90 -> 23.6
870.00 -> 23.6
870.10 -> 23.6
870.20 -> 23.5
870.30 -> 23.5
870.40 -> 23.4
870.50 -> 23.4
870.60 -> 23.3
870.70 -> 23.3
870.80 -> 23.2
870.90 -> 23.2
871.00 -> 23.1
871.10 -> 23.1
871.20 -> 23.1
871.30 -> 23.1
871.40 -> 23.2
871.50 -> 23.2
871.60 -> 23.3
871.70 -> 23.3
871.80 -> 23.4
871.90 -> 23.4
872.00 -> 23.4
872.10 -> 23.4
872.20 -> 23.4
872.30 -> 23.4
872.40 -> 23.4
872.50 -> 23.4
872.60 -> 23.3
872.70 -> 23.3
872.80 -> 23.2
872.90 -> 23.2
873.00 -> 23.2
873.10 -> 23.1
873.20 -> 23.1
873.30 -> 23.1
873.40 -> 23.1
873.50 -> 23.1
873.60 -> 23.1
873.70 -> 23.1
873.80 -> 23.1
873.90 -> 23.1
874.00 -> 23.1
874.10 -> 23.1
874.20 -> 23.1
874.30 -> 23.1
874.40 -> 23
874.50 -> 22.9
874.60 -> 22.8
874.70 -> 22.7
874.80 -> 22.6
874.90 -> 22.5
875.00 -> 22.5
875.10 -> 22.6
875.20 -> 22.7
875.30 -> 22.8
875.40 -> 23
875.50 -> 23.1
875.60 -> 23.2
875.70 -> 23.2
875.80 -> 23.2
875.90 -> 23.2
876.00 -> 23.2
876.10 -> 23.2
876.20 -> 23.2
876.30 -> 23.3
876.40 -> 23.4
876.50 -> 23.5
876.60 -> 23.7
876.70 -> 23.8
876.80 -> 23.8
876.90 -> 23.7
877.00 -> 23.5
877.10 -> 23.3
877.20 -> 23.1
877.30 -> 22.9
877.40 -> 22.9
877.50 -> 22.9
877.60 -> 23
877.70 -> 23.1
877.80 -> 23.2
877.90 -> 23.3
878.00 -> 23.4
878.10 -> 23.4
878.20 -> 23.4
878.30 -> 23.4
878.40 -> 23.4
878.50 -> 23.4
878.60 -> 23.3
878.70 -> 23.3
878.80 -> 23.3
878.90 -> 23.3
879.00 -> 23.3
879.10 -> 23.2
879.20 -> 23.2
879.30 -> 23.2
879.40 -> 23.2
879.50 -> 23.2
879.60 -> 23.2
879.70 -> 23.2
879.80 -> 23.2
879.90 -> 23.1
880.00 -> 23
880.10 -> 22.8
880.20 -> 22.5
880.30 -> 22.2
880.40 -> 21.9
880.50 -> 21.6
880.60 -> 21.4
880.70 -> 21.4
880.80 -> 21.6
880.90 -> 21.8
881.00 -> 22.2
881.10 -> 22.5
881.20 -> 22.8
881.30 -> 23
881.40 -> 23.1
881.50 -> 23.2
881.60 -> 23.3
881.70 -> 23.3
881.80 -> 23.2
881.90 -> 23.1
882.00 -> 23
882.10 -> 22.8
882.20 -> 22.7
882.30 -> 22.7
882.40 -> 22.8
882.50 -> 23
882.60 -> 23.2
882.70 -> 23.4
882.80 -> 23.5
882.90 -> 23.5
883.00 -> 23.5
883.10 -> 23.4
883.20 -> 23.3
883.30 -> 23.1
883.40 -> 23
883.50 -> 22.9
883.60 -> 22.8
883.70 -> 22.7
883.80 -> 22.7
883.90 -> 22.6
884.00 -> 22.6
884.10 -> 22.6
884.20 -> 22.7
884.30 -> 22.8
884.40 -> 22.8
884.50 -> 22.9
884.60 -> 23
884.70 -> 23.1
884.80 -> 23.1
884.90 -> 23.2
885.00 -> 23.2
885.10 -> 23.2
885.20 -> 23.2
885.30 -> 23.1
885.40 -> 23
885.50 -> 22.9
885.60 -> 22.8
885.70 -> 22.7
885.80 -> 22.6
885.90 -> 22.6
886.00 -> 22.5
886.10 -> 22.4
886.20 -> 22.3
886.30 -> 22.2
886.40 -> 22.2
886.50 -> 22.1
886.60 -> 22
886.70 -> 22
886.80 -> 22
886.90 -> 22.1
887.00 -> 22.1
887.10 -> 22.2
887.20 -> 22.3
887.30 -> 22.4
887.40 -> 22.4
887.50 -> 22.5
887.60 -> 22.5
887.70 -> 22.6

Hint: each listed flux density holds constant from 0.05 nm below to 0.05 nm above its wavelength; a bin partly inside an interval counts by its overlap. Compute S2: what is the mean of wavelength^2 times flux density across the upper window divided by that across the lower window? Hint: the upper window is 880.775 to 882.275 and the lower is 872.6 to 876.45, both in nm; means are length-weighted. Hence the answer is 1.01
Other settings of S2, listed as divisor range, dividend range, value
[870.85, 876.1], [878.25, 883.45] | 1.01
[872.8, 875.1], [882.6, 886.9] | 1.02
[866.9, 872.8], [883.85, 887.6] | 1.01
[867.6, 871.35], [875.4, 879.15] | 1.02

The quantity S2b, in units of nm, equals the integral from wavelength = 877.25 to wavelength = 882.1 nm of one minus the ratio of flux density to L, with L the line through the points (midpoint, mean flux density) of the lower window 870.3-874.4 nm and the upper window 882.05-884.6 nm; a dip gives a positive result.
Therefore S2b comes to 0.03 nm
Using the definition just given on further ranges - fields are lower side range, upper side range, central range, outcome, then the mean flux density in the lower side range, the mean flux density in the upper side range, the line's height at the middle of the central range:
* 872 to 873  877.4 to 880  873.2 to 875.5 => 0.037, 23.3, 23.2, 23.3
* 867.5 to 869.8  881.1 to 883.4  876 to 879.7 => -0.032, 23.1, 23.1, 23.1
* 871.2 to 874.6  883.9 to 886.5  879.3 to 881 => 0.035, 23.2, 22.8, 22.9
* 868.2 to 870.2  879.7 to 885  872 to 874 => -0.020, 23.1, 22.8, 23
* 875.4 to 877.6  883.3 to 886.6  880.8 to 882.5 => 0.011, 23.3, 22.8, 23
